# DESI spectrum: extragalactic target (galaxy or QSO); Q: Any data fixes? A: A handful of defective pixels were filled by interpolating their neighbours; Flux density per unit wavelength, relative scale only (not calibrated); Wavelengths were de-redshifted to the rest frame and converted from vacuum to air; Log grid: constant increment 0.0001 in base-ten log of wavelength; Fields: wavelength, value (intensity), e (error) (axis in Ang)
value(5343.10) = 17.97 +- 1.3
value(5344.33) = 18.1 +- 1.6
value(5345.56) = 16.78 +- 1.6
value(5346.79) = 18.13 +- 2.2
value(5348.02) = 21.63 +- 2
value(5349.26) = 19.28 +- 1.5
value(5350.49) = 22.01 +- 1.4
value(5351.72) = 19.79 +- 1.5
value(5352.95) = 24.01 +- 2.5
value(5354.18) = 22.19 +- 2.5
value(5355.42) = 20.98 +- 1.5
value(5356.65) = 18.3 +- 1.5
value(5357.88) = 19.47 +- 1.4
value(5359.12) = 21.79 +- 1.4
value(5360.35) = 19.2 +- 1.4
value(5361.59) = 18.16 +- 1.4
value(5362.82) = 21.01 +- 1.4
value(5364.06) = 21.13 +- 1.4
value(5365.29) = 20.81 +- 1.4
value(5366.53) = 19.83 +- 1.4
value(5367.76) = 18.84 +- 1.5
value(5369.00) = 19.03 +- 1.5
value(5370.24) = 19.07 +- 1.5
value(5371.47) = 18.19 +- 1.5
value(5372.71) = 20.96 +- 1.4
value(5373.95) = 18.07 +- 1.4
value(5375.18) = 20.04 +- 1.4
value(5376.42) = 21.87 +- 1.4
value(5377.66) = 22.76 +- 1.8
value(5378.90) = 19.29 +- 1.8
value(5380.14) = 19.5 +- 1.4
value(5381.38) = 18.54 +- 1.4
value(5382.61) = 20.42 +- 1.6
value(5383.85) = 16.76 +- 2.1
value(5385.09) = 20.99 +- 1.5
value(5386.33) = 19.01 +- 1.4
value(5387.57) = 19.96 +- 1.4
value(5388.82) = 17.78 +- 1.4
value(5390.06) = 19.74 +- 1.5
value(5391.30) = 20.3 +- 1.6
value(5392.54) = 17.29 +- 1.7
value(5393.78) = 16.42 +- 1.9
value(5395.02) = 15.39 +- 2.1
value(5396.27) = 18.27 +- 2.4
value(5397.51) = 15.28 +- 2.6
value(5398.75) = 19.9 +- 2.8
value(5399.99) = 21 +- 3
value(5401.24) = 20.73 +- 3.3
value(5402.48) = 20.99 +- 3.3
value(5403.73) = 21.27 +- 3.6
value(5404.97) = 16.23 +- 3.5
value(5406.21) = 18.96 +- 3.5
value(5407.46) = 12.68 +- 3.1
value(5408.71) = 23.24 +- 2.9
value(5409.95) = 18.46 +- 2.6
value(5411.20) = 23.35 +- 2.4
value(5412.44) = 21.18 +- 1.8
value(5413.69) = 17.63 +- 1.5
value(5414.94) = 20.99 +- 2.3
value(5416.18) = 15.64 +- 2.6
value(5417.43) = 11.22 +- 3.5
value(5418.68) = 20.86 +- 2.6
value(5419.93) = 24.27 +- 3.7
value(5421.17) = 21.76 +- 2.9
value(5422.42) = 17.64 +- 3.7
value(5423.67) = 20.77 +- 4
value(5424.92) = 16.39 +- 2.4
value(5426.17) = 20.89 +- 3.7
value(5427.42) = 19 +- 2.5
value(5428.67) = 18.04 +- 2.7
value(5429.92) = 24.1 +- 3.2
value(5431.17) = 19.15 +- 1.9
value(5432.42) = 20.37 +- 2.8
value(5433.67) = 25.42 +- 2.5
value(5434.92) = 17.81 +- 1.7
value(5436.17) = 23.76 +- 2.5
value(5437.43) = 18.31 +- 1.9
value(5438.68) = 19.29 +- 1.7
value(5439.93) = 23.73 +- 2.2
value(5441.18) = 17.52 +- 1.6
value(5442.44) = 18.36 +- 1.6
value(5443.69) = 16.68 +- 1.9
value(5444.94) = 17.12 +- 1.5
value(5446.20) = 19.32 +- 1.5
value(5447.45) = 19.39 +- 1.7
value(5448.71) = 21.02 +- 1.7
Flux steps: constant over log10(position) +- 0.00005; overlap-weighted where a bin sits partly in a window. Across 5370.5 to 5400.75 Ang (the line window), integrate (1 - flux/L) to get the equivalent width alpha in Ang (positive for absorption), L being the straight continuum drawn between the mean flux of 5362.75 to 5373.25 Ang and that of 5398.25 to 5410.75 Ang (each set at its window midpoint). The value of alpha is 0.81 Ang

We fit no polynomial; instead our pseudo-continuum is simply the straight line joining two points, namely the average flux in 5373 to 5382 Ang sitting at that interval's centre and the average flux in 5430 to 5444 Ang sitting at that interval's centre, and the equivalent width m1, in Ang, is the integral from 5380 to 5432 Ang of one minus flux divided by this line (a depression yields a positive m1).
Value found 2.7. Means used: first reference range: 20.1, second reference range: 20.3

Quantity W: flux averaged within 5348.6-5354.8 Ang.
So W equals 21.4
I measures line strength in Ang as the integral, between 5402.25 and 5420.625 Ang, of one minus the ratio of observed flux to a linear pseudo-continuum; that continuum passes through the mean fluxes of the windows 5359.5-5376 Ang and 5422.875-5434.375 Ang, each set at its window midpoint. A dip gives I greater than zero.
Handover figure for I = 0.98 Ang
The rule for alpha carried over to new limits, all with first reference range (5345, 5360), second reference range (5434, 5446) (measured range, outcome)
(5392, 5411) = 1.21 Ang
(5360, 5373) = 0.36 Ang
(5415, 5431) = 0.20 Ang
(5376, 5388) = 0.08 Ang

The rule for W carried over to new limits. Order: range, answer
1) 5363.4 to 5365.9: 21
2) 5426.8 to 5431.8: 20.1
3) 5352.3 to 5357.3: 21.4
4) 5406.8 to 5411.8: 19.4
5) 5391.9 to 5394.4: 16.9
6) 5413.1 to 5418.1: 16.4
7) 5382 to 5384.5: 18.6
